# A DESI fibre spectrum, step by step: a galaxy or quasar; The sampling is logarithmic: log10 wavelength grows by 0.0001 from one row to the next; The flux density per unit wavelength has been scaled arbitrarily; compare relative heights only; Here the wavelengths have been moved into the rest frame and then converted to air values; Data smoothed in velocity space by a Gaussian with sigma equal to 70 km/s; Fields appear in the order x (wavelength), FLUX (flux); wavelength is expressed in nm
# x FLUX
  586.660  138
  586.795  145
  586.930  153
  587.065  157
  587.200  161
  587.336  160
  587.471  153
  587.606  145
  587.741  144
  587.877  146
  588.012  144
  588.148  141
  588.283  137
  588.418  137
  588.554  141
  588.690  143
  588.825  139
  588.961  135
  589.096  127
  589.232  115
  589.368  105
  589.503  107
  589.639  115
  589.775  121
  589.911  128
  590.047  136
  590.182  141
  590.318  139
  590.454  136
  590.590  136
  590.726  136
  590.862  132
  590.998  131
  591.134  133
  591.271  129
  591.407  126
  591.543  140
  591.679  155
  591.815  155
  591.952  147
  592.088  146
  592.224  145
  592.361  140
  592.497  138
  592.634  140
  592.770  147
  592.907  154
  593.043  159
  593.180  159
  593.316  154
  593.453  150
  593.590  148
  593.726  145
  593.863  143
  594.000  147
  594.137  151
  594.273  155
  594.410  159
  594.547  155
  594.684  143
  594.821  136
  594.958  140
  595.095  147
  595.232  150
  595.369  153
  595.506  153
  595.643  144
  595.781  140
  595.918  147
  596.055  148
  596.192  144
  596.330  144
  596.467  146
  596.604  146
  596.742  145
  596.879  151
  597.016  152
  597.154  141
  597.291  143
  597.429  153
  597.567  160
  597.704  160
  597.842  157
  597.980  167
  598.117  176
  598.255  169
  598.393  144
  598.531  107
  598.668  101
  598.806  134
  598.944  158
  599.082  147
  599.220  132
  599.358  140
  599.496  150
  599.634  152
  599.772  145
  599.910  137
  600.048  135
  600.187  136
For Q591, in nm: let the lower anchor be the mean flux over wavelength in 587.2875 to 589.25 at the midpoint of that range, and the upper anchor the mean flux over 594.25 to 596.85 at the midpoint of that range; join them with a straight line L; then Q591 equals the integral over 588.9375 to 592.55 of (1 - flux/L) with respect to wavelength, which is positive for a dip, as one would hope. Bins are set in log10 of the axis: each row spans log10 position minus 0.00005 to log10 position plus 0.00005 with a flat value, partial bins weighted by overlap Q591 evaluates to 0.25 nm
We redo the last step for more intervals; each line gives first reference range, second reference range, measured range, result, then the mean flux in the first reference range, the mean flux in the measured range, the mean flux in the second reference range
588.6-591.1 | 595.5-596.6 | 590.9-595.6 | -0.28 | 129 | 146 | 145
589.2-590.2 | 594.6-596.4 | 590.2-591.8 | -0.14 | 120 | 137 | 145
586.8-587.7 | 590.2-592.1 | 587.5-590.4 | 0.28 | 154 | 133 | 138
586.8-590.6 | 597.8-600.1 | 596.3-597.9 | -0.08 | 137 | 150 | 144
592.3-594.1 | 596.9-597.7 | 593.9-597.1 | 0.04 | 148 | 148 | 151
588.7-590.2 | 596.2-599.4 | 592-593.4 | -0.16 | 125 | 148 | 147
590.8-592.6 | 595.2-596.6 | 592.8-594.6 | -0.11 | 140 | 152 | 147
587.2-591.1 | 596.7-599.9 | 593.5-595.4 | -0.08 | 135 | 148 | 147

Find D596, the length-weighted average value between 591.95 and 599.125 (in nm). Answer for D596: 148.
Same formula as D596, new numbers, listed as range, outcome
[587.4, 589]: 142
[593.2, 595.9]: 148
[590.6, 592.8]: 140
